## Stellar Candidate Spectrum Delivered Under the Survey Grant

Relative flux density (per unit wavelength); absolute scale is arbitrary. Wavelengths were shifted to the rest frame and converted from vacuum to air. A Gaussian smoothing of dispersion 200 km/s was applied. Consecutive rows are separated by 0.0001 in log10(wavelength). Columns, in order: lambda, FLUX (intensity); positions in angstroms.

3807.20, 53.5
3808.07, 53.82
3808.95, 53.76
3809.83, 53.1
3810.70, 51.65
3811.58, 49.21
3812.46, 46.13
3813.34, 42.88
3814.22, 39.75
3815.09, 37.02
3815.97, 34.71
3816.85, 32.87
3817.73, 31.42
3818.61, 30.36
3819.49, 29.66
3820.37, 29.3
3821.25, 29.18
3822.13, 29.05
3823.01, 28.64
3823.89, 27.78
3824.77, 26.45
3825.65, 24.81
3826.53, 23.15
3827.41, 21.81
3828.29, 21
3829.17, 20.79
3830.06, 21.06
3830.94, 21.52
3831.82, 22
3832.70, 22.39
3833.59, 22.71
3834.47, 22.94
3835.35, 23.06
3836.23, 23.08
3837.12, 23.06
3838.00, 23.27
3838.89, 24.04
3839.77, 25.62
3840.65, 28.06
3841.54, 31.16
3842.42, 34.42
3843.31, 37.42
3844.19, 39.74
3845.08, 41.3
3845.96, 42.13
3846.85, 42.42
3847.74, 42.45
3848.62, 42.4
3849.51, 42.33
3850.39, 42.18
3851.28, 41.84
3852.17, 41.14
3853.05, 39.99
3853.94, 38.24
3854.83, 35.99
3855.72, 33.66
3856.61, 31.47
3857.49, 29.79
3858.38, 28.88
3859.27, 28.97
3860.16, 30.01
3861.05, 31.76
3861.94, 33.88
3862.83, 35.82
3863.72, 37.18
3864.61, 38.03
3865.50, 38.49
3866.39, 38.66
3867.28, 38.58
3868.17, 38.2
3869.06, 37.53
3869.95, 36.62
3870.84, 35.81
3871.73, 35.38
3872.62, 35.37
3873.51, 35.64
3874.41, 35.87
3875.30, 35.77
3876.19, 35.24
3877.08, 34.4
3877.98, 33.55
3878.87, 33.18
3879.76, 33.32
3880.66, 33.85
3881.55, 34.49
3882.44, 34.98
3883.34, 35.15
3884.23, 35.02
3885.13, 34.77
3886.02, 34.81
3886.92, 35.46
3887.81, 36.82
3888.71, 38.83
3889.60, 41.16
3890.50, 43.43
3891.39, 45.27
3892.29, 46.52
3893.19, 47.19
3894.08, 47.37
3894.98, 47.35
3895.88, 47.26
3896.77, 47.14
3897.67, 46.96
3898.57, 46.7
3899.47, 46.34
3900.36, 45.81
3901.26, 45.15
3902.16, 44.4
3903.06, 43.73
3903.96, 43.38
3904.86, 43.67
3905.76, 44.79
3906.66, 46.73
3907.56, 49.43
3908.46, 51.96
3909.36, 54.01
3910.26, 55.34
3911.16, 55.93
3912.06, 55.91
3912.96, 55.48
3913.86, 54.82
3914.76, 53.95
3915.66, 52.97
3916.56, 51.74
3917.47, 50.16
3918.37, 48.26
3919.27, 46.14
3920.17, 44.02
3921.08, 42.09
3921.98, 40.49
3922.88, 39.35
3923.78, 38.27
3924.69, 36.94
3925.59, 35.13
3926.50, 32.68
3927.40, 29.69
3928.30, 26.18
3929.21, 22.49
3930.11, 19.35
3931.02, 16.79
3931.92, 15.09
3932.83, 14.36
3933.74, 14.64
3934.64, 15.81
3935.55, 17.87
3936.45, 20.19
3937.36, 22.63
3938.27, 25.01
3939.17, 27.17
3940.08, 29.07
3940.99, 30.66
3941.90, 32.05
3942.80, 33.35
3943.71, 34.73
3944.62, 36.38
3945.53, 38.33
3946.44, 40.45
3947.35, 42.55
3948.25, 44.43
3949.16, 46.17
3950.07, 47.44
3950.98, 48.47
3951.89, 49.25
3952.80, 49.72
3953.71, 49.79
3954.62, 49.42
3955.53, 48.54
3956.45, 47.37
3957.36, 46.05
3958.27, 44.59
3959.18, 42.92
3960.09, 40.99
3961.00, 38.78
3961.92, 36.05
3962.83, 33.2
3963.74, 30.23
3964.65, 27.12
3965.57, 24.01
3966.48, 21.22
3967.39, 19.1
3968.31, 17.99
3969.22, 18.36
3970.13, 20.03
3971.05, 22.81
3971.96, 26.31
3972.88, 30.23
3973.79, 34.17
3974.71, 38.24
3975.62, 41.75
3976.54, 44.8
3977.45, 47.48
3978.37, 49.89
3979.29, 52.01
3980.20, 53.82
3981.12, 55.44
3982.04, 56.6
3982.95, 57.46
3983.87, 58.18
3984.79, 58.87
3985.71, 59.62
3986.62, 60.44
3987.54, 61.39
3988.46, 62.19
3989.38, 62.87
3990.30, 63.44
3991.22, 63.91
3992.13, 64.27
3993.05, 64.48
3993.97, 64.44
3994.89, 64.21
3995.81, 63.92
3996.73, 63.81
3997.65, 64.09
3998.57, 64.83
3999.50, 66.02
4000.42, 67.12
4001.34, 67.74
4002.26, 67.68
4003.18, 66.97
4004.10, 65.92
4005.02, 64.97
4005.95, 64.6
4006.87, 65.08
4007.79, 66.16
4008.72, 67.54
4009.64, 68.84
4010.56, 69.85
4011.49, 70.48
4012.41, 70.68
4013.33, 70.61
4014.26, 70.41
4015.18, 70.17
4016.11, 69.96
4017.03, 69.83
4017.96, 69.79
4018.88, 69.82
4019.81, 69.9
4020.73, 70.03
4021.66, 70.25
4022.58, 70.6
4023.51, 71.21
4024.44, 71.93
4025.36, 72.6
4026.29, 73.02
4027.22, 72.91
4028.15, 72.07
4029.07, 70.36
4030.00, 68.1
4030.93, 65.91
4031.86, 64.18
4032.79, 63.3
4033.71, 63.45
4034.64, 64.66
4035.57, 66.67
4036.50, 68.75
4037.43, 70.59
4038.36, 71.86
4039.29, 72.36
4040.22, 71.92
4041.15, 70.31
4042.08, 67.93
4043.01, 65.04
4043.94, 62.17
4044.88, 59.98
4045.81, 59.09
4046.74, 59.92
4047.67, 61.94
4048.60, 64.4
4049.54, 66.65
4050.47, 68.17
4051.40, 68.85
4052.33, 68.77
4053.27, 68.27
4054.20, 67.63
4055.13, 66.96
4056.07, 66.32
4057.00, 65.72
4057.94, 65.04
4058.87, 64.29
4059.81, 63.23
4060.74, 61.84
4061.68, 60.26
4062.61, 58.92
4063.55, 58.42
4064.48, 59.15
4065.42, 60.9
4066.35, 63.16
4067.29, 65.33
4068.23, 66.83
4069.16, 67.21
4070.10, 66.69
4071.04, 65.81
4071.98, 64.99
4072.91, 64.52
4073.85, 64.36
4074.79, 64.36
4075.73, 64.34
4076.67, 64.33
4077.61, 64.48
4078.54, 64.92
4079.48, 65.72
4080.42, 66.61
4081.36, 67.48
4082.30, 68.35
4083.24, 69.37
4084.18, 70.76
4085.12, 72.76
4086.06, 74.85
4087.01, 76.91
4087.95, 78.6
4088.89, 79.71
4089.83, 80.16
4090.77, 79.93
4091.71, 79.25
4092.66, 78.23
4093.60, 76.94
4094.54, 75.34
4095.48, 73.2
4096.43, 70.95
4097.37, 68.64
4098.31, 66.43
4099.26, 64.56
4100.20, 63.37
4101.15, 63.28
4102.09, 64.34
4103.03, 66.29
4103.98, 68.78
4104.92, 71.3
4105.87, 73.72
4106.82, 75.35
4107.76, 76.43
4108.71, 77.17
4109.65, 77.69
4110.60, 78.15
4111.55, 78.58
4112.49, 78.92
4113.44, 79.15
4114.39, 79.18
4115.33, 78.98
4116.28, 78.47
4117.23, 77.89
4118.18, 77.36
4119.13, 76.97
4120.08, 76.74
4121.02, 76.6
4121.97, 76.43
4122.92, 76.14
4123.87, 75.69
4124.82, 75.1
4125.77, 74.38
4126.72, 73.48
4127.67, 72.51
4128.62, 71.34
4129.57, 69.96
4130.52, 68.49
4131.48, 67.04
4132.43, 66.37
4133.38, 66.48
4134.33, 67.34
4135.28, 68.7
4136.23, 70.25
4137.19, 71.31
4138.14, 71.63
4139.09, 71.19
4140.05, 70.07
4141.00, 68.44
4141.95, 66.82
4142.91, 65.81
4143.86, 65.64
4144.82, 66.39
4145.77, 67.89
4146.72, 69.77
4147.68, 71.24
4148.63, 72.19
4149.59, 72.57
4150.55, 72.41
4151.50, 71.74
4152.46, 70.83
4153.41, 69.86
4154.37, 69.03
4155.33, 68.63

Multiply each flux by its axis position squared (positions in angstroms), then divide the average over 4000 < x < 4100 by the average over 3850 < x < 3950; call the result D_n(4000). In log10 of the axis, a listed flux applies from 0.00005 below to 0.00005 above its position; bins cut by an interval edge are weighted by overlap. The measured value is 1.93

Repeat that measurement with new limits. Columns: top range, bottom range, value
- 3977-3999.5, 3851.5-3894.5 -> 1.74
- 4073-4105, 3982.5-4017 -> 1.12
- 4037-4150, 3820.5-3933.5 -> 2.12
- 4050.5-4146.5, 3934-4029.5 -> 1.44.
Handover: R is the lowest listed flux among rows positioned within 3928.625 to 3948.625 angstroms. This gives 14.36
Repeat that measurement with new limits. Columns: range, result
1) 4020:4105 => 58.42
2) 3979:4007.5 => 52.01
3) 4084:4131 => 63.28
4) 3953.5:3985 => 17.99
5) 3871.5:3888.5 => 33.18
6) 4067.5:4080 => 64.33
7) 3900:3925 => 36.94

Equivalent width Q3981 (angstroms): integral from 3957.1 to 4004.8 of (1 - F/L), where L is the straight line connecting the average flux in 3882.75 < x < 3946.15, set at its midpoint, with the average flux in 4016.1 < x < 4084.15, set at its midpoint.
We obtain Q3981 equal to 3.73 angstroms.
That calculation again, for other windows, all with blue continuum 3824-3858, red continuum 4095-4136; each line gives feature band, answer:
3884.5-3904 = -2.2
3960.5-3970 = 4.4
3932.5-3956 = 5.9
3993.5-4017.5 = -4.8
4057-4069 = 0.4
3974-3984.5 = 0.3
